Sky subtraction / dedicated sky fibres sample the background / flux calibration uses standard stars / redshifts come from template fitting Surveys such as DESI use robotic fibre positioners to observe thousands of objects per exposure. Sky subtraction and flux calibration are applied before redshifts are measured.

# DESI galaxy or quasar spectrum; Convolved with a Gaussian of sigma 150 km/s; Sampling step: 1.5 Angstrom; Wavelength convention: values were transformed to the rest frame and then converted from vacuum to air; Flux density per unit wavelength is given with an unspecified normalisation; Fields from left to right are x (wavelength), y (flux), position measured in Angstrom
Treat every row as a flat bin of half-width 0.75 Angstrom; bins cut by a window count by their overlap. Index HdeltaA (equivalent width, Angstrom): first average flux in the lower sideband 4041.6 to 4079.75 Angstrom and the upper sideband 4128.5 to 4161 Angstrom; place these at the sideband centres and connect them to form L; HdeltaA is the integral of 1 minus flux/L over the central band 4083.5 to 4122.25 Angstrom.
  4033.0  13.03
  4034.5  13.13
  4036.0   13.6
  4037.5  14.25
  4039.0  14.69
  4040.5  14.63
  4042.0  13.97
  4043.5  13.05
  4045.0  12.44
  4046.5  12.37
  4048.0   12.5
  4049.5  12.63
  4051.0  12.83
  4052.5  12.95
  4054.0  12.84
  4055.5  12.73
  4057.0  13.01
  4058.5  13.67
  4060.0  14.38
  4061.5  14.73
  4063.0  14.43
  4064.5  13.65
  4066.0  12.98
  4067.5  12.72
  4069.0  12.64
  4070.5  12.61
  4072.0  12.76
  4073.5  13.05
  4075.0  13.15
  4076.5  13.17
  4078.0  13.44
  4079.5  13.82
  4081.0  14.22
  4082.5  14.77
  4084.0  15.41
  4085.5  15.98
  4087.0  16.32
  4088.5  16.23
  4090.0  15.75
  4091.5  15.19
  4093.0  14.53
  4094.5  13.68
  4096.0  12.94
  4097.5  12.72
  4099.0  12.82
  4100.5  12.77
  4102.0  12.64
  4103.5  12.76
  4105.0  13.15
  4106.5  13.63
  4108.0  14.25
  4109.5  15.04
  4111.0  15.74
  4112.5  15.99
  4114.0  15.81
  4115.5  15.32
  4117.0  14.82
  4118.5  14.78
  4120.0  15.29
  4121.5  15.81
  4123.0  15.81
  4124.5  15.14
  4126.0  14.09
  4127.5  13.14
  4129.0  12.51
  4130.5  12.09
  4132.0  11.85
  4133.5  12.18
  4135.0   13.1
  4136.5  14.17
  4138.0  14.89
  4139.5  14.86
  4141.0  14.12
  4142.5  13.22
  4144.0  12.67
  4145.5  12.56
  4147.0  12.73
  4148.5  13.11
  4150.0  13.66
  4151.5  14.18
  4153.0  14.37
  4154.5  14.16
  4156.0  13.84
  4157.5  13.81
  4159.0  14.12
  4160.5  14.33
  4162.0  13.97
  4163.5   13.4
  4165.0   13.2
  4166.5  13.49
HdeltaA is -3.68 Angstrom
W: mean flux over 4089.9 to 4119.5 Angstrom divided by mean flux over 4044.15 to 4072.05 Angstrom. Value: 1.1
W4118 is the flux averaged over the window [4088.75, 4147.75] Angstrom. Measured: 14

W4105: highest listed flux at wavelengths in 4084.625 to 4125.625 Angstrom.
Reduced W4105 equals 16.32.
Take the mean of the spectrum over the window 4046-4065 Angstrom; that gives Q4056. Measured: 13.3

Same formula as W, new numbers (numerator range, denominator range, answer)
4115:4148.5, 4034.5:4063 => 1.03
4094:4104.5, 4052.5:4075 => 0.97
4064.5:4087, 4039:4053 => 1.04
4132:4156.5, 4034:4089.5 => 0.99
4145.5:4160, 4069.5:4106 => 0.99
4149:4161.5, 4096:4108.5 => 1.07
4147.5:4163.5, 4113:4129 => 0.93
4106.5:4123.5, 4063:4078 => 1.17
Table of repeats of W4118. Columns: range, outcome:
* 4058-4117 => 14.1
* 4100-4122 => 14.5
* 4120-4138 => 13.7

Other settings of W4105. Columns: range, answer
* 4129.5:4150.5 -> 14.89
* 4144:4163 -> 14.37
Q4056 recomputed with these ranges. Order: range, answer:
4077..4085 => 14.3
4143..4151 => 13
